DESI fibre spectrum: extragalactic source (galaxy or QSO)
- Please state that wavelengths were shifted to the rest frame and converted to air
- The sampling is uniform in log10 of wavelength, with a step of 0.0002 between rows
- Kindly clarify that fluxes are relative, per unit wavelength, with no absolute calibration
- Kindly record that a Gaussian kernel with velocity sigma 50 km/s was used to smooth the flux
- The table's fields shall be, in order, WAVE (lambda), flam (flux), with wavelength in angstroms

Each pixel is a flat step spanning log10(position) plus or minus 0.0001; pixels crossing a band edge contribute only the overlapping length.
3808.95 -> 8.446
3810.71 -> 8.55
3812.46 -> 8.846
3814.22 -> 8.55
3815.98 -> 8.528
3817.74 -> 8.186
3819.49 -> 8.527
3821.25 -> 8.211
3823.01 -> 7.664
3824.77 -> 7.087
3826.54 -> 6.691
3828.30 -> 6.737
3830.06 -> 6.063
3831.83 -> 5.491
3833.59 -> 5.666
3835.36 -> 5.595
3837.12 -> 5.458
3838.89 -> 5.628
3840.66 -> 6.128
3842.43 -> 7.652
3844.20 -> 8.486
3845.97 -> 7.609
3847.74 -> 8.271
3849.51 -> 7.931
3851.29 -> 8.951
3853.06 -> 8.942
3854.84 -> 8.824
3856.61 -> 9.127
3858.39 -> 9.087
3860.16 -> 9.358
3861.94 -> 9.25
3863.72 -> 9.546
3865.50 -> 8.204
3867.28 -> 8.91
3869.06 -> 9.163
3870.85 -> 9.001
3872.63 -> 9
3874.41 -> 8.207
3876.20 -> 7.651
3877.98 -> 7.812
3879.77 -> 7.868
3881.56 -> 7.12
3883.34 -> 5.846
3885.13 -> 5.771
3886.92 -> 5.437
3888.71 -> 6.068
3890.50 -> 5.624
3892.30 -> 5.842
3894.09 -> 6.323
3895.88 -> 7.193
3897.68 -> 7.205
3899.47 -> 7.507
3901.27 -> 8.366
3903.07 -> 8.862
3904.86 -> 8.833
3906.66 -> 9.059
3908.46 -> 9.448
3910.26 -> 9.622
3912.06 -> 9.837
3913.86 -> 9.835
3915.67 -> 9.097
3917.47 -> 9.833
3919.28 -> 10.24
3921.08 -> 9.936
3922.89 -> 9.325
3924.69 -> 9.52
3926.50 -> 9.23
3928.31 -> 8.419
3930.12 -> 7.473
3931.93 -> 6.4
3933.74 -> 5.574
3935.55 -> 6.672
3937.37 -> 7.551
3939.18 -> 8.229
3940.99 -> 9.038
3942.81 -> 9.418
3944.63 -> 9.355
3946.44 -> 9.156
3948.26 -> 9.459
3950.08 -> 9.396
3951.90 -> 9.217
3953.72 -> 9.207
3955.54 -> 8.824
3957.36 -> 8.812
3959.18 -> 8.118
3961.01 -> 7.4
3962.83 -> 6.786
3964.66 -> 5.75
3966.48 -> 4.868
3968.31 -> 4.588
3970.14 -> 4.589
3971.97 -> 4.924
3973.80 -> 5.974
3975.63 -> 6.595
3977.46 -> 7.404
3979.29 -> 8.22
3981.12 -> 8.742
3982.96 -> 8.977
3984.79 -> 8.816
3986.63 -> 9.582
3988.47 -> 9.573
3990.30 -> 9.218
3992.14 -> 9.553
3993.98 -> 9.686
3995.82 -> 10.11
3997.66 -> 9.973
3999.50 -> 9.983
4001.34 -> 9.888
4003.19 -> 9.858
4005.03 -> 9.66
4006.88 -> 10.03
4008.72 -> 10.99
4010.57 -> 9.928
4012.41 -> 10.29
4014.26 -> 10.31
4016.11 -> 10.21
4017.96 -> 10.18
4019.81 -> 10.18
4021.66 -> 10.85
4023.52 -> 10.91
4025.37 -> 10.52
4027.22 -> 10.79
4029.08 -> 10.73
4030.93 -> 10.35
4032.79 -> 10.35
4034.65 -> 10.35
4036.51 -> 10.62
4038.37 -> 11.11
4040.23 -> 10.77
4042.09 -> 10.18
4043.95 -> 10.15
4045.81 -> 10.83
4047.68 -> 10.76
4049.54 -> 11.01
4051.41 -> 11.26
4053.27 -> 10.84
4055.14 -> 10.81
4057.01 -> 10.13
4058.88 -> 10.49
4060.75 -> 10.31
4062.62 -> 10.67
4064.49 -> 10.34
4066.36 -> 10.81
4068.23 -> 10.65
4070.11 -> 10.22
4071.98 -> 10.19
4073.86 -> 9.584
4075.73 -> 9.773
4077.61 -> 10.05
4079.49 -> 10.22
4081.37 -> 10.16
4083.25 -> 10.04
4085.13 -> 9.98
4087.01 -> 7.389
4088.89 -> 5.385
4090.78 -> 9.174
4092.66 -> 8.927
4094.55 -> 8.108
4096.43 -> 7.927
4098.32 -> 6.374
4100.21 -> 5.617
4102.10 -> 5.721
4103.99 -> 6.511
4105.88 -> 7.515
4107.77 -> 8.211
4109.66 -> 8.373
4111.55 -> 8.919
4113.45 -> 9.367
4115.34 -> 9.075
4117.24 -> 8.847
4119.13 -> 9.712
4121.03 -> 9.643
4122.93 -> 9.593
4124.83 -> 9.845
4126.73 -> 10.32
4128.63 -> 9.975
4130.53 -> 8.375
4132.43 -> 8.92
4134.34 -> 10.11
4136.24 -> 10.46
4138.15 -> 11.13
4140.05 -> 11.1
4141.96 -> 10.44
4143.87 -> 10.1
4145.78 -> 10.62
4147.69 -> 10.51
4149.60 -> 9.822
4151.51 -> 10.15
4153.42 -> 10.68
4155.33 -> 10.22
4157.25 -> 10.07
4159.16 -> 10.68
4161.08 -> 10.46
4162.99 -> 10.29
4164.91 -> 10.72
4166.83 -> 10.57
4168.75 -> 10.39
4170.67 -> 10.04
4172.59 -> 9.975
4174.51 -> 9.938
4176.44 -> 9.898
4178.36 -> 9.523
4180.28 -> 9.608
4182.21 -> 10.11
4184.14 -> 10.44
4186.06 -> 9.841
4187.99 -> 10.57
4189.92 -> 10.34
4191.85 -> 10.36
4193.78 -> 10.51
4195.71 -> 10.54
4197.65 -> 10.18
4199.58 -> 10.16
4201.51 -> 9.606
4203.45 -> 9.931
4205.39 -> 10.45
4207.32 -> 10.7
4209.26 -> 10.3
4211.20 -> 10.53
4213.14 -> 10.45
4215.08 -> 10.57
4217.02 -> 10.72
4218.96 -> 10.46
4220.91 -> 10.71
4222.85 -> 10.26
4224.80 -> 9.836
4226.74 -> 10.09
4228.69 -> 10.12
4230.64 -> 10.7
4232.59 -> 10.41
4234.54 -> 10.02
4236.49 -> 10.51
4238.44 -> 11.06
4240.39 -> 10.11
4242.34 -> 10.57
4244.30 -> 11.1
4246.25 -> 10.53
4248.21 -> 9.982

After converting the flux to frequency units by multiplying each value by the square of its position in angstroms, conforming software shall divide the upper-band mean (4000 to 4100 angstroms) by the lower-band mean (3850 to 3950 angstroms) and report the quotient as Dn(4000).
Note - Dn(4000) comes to 1.30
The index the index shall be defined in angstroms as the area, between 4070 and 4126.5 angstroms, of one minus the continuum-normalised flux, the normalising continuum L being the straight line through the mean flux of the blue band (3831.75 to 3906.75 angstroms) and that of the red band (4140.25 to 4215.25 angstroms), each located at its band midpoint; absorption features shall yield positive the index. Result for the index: 5.3 angstroms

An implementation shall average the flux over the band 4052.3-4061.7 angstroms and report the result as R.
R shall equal 10.5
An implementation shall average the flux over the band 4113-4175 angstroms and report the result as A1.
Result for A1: 10.1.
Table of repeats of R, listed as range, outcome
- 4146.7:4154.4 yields 10.3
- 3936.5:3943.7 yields 8.57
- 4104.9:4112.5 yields 8.25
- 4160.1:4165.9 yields 10.5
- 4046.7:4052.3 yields 11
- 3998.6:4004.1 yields 9.9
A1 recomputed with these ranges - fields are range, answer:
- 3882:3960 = 8.24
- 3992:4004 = 9.88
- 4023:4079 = 10.5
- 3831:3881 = 7.96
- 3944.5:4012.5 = 8.49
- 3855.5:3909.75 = 7.91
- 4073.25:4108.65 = 8.23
